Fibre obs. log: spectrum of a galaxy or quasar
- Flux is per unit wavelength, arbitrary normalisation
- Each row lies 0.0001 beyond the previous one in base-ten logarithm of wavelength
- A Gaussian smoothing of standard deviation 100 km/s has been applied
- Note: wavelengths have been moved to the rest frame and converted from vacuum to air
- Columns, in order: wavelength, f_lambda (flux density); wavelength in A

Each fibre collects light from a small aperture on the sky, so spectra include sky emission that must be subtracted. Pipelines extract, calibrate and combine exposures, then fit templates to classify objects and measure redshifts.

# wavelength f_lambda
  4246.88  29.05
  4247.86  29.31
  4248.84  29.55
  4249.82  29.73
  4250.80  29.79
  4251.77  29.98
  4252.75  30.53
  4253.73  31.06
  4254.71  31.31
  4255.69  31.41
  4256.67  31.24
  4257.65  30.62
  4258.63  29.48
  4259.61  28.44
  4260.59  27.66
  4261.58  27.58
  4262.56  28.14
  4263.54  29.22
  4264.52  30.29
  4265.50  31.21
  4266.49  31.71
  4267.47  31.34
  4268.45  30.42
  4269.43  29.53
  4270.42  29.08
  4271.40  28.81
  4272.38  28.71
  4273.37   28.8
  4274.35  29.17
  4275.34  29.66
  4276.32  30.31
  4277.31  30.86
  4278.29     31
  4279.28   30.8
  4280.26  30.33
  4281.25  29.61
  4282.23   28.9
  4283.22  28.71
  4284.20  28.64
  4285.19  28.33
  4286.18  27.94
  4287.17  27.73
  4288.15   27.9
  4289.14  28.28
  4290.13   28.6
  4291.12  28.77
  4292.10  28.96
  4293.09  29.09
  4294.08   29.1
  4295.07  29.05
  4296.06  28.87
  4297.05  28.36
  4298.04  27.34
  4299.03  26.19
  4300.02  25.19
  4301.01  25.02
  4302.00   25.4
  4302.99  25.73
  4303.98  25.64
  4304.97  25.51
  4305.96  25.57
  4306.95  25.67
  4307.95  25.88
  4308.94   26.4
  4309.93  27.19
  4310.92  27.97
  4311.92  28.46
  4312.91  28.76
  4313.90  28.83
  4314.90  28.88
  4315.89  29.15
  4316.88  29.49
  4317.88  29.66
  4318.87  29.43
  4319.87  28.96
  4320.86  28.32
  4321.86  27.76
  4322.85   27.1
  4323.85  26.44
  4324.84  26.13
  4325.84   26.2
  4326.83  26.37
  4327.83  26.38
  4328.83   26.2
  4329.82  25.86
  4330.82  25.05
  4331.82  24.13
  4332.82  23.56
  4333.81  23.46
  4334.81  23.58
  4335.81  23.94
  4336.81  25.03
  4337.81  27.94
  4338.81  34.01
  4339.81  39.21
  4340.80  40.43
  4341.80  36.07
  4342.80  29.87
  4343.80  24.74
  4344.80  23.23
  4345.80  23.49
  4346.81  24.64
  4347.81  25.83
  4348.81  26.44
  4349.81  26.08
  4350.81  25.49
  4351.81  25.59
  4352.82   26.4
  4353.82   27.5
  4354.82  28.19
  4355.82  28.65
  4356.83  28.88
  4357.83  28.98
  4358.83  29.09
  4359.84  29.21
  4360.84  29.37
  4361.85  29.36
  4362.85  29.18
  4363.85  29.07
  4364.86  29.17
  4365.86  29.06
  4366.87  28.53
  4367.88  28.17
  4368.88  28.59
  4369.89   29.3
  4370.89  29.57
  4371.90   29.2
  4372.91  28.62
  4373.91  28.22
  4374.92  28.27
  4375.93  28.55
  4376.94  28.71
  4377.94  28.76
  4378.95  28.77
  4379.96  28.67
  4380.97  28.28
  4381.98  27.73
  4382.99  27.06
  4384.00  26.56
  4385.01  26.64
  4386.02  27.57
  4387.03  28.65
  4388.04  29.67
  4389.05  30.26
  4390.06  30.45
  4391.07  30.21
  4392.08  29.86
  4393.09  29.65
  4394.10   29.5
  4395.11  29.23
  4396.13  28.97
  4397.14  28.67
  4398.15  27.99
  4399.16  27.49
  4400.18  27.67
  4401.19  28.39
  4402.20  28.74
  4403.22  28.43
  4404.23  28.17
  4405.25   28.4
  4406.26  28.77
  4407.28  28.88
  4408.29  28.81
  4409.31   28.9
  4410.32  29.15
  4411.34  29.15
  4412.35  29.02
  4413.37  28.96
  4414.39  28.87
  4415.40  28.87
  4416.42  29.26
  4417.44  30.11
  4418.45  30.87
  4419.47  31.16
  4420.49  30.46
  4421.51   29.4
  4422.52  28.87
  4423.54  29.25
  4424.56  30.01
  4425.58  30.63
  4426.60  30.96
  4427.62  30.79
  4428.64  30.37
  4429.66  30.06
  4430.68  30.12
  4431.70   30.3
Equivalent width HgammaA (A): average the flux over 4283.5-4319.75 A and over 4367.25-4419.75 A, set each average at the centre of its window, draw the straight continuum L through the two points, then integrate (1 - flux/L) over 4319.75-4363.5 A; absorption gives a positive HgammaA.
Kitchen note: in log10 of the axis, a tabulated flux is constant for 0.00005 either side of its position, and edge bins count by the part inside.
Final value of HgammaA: 1.0 A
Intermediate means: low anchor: 27.7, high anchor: 28.8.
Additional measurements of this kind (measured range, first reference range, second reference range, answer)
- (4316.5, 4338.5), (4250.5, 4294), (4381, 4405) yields 2.0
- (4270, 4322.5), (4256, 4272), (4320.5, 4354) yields 0.6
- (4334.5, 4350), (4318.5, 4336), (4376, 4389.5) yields -1.1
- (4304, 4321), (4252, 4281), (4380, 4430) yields 1.1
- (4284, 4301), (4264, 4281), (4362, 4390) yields 1.0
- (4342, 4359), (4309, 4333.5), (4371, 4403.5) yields 0.7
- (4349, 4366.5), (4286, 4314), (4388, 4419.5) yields 0.1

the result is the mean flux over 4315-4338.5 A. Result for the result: 26.6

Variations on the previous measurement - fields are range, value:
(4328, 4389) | 28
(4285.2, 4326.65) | 27.6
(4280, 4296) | 28.7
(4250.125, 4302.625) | 29.1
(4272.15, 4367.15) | 27.9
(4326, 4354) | 27.1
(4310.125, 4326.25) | 28.2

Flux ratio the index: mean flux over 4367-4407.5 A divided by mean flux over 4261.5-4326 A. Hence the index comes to 1.01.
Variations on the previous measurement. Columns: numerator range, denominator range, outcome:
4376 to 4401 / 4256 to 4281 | 0.96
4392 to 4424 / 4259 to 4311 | 1.02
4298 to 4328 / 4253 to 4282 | 0.91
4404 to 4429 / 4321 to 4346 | 1.07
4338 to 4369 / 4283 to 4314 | 1.05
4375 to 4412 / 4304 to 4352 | 1.05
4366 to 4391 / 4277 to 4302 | 1.00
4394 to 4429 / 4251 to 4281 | 0.98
